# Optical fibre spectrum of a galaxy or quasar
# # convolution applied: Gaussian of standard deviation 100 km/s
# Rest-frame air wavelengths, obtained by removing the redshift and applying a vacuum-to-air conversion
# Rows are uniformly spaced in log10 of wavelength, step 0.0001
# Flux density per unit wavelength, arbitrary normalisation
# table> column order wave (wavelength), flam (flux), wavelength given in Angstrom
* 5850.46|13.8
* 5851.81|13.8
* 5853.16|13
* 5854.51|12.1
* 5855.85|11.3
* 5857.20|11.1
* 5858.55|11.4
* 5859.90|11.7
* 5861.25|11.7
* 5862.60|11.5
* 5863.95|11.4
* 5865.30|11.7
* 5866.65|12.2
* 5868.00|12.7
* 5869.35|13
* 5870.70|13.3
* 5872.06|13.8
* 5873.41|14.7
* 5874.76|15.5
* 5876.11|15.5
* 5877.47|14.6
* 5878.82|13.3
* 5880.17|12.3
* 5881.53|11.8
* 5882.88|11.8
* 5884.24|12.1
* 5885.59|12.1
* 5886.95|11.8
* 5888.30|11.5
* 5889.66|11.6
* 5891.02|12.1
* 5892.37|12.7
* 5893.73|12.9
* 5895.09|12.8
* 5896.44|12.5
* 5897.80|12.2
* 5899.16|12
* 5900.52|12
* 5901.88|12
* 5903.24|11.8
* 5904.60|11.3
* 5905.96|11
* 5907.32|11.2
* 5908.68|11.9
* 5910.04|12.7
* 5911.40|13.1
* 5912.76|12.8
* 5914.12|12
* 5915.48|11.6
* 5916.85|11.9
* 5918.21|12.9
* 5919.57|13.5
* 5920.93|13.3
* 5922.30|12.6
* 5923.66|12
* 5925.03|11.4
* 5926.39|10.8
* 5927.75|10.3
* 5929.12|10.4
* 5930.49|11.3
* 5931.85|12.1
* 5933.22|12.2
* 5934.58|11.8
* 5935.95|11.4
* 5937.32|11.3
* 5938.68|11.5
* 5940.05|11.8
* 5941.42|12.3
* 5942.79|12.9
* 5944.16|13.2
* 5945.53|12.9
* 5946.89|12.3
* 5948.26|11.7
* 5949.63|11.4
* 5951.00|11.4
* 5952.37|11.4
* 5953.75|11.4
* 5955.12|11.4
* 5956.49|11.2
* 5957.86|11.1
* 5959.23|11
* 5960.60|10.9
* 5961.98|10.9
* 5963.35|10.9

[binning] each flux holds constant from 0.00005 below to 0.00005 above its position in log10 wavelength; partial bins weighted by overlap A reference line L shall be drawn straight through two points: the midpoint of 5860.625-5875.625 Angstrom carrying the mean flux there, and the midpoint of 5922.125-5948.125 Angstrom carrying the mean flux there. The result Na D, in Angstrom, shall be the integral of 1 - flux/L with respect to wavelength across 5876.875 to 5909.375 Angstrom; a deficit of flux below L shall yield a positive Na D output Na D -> 1.0 Angstrom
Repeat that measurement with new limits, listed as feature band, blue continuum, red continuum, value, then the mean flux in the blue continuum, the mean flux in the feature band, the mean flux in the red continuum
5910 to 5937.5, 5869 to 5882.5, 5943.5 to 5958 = 1.2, 13.8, 12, 11.8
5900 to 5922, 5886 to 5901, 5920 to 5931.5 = -0.6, 12.2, 12.2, 11.6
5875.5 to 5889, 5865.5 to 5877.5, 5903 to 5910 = 0.5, 13.8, 12.7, 11.5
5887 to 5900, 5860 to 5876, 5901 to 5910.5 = -0.2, 12.9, 12.2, 11.7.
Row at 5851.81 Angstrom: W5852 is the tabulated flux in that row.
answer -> 13.8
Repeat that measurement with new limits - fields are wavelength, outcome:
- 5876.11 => 15.5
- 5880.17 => 12.3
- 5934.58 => 11.8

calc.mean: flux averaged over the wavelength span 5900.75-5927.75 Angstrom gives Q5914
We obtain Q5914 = 12.1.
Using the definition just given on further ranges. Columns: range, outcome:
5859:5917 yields 12.4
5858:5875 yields 12.6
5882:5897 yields 12.2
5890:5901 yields 12.4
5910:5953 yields 12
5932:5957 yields 11.9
